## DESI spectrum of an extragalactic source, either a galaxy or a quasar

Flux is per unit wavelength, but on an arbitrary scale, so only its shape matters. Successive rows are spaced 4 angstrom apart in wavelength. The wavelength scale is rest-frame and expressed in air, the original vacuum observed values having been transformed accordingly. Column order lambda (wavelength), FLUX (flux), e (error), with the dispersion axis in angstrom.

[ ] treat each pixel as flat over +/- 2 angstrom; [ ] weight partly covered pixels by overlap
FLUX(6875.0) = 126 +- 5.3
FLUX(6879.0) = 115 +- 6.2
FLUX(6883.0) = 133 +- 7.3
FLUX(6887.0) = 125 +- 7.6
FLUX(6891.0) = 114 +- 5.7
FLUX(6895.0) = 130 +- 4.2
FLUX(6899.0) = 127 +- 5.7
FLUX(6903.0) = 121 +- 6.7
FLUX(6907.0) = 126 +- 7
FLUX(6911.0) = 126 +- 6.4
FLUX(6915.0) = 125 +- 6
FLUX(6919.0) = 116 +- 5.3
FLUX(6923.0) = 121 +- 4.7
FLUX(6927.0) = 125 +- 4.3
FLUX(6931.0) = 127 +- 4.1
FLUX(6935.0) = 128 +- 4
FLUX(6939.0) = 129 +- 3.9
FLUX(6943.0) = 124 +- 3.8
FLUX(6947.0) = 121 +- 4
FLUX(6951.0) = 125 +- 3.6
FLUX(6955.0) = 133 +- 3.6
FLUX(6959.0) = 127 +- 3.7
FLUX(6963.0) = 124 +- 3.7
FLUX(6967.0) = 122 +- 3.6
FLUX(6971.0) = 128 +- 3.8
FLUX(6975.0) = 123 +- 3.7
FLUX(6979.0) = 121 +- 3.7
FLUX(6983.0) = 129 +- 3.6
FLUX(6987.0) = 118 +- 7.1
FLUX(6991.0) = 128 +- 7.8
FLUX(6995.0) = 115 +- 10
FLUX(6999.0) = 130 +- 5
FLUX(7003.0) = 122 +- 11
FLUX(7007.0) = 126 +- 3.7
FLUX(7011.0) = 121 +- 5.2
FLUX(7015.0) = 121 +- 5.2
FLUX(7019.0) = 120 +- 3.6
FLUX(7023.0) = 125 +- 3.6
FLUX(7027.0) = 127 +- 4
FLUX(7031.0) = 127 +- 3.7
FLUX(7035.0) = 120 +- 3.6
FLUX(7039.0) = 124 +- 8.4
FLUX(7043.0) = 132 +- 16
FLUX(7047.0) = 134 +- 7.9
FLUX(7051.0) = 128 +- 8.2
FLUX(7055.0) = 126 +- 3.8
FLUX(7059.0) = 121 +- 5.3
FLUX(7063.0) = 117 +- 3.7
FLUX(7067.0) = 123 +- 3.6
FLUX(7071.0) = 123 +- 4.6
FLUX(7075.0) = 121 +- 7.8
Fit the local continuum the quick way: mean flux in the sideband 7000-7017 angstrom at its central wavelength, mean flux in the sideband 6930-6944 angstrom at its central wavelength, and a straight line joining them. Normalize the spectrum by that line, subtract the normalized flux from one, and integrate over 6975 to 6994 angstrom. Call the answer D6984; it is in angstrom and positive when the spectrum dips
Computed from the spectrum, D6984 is 0.1 angstrom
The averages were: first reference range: 127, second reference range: 123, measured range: 123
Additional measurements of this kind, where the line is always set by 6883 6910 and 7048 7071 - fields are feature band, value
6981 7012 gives 0.0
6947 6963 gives -0.3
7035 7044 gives -0.2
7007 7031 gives 0.1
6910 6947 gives 0.0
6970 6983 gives 0.0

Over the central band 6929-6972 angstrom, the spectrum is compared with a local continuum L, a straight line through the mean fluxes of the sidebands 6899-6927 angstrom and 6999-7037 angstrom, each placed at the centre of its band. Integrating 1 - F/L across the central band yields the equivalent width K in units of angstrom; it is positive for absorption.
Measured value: -1.02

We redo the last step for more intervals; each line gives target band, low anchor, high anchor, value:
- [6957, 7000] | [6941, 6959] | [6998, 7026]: 0.3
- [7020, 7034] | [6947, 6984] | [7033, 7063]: 0.0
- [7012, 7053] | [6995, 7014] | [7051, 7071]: -0.9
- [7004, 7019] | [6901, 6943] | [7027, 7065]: 0.4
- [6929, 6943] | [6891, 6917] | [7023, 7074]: -0.3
